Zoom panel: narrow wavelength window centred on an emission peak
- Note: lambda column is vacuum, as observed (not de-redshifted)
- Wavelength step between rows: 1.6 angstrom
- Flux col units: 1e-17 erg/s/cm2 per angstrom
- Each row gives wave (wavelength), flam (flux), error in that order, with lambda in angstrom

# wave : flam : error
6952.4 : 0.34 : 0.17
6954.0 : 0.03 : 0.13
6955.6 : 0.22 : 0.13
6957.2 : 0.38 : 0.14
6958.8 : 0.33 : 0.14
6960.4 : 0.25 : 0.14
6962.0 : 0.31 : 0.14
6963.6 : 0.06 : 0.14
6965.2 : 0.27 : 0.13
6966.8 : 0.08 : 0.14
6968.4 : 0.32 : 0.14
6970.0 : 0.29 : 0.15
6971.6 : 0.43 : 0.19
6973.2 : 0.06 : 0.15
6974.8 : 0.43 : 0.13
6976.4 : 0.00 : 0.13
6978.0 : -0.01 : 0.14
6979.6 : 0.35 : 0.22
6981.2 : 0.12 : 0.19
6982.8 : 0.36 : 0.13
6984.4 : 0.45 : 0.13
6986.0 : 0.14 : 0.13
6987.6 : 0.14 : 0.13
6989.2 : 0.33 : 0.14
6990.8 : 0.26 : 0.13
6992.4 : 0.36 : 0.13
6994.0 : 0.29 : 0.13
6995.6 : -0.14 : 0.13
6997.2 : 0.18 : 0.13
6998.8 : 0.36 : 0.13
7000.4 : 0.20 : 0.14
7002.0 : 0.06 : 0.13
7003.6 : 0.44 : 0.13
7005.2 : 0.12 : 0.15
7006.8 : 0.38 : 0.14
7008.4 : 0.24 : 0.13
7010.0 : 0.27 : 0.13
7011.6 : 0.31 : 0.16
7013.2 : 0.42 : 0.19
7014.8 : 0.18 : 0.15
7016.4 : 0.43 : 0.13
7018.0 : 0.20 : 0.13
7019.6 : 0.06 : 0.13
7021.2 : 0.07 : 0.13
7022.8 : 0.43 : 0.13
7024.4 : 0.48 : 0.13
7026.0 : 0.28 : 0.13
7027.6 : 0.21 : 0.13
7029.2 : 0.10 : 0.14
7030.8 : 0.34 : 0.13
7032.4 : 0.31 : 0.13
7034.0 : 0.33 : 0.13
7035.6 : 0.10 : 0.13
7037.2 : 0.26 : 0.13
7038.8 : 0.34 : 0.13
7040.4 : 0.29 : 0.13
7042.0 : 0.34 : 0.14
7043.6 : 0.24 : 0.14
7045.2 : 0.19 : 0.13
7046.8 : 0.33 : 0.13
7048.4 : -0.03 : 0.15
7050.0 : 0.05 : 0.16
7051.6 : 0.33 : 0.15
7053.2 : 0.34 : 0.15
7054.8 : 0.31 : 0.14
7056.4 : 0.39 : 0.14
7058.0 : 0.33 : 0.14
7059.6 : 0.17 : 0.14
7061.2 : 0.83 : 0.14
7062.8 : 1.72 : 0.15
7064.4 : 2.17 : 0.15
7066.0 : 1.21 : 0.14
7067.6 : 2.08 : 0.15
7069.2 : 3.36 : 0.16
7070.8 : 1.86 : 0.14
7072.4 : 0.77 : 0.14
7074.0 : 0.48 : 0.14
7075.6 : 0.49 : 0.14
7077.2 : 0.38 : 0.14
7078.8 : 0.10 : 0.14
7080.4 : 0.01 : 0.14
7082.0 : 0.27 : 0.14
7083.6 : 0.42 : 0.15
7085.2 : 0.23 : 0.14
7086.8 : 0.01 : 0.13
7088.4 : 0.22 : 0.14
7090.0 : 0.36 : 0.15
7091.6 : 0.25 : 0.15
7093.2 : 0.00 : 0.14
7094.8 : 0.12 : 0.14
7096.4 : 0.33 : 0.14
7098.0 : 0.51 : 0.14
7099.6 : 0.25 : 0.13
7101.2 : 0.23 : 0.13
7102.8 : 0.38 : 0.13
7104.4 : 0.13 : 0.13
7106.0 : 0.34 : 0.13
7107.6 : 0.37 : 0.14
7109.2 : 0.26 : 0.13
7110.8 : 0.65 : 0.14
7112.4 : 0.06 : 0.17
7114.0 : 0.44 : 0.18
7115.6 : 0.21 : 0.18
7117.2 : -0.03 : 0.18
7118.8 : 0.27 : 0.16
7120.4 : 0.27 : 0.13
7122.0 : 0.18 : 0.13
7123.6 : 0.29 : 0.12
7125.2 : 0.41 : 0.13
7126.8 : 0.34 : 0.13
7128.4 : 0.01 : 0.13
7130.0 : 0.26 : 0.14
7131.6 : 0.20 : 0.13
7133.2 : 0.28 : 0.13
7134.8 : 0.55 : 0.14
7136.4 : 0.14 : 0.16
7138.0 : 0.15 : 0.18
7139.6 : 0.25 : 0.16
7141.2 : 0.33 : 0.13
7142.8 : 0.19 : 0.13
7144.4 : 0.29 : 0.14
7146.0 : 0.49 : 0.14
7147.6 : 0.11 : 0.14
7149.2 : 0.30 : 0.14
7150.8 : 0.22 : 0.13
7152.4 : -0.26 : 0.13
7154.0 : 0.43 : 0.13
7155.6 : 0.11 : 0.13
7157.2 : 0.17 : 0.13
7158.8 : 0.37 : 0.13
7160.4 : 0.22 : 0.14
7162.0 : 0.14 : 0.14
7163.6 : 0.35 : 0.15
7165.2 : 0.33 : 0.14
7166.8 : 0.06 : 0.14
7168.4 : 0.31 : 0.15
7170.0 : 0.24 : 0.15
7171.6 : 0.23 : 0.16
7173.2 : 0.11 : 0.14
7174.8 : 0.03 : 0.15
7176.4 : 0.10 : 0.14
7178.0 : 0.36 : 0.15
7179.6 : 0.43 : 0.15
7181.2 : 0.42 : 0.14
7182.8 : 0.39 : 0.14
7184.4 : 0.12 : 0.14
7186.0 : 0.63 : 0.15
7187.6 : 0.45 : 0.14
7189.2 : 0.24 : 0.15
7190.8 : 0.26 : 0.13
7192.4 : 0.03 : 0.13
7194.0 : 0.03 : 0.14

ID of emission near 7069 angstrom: [O II] 3727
